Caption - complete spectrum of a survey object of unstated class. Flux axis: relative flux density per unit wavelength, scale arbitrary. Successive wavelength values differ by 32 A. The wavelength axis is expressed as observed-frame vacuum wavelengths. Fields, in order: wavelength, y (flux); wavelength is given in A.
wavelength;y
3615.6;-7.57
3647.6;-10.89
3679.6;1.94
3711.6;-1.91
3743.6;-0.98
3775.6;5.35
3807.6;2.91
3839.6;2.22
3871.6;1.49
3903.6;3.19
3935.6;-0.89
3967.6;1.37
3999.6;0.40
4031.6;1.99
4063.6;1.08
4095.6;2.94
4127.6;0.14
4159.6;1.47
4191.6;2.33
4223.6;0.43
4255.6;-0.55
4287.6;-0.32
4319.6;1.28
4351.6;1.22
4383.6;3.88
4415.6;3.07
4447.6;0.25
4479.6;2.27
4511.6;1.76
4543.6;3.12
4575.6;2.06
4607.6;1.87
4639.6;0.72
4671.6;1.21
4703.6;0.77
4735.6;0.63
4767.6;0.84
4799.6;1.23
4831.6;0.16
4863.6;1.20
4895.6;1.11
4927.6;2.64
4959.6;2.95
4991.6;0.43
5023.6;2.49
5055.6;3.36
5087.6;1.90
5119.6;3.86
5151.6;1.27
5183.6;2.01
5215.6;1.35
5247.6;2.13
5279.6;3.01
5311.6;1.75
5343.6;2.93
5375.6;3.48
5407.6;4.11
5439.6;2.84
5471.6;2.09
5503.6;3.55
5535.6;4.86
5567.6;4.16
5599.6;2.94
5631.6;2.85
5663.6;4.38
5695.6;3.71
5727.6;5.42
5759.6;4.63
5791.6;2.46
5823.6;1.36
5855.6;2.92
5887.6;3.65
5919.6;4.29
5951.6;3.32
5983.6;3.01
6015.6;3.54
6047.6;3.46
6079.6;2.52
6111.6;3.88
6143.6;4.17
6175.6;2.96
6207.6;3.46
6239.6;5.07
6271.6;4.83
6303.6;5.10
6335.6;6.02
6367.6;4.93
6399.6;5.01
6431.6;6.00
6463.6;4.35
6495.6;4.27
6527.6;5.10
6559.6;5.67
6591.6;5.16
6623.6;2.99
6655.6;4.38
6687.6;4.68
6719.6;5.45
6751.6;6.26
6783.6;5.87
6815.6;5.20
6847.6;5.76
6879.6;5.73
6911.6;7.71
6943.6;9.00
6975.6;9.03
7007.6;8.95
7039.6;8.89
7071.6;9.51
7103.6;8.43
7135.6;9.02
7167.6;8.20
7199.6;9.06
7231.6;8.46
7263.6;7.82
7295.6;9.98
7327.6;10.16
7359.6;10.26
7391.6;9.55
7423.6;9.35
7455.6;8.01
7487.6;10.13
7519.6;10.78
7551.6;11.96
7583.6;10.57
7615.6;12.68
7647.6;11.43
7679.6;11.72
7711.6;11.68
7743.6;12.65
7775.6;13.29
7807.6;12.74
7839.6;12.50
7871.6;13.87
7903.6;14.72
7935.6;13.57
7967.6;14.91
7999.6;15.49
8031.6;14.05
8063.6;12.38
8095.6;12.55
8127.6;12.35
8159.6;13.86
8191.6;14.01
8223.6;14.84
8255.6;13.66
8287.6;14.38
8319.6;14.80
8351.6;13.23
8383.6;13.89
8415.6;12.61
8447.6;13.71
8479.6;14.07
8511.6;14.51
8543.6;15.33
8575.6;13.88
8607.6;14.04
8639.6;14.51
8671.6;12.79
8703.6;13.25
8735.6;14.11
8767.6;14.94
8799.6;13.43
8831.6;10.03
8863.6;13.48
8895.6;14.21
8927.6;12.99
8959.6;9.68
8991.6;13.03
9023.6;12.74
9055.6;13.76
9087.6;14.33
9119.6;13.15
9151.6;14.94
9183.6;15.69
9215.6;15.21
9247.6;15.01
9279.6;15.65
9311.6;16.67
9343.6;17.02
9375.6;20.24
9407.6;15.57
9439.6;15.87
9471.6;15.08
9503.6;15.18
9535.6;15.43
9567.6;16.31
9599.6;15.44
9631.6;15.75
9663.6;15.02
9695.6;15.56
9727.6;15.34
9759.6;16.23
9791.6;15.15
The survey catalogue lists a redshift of 0.729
